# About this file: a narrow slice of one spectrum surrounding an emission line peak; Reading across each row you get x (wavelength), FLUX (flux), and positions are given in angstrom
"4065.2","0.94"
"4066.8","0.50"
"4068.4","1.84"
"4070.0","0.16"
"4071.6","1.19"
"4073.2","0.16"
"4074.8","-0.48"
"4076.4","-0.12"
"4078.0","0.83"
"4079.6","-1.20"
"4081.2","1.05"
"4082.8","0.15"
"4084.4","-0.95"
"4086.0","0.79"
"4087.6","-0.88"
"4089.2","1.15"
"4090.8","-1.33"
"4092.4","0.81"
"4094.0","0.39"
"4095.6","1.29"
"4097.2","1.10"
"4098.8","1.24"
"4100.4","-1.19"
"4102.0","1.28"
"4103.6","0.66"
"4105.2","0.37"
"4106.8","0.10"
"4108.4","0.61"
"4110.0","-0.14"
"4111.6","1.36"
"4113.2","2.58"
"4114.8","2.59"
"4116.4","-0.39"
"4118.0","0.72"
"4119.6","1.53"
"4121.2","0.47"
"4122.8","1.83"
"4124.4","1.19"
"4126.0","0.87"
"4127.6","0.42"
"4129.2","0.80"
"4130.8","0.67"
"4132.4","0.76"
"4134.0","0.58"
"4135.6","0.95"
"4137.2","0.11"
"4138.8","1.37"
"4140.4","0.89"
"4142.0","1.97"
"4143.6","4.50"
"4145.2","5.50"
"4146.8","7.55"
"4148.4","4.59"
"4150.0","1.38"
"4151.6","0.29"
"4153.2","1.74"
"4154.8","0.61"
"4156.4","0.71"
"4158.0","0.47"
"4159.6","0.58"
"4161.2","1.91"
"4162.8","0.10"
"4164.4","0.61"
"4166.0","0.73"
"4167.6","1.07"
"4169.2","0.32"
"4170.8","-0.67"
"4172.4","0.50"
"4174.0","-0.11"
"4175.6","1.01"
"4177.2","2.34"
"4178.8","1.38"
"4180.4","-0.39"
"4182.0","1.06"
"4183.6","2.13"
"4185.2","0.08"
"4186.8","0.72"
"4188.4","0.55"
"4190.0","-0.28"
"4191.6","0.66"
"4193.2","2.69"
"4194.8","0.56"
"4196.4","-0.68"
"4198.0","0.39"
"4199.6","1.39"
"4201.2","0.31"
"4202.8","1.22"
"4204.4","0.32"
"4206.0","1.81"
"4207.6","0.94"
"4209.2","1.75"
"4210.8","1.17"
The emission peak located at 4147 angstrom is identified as [O II] 3727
